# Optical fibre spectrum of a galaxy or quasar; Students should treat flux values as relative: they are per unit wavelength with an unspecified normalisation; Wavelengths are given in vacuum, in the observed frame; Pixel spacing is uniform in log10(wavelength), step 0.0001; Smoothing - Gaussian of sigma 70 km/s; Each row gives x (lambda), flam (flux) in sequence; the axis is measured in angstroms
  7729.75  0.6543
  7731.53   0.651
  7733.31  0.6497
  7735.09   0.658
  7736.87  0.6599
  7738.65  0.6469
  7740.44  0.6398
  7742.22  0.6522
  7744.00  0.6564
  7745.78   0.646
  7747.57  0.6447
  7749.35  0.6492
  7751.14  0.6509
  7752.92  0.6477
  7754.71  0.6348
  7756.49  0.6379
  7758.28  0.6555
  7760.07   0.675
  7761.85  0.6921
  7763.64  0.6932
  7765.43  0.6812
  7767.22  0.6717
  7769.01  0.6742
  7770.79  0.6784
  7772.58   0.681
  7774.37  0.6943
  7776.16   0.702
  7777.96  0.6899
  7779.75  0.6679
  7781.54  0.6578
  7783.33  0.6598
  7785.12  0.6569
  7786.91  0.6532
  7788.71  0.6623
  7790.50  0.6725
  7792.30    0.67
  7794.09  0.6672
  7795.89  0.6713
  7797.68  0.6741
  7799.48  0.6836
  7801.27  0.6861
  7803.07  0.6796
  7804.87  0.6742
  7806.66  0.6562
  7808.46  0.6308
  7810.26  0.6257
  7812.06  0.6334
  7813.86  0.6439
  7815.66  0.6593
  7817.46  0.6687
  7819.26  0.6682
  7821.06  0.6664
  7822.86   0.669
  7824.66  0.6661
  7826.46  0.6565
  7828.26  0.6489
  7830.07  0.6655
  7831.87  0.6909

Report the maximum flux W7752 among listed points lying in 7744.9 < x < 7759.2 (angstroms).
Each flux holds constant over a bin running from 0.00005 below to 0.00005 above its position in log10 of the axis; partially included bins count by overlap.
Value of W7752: 0.6555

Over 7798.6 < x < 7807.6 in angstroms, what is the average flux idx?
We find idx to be 0.676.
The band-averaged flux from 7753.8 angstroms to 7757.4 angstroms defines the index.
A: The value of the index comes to 0.636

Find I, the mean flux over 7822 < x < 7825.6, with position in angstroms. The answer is 0.668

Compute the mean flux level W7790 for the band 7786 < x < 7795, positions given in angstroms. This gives 0.665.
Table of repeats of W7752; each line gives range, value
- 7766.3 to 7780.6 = 0.702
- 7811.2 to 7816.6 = 0.6593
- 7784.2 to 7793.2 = 0.6725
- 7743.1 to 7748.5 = 0.6564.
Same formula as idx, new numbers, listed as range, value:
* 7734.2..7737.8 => 0.659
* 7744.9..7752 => 0.647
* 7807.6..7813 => 0.63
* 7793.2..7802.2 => 0.676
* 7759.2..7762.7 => 0.685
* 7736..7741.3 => 0.648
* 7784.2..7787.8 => 0.656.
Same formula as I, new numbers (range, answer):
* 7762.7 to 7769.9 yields 0.68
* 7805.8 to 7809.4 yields 0.642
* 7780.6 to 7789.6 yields 0.658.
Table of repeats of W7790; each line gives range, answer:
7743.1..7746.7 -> 0.651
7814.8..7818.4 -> 0.664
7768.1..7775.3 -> 0.683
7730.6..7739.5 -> 0.653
